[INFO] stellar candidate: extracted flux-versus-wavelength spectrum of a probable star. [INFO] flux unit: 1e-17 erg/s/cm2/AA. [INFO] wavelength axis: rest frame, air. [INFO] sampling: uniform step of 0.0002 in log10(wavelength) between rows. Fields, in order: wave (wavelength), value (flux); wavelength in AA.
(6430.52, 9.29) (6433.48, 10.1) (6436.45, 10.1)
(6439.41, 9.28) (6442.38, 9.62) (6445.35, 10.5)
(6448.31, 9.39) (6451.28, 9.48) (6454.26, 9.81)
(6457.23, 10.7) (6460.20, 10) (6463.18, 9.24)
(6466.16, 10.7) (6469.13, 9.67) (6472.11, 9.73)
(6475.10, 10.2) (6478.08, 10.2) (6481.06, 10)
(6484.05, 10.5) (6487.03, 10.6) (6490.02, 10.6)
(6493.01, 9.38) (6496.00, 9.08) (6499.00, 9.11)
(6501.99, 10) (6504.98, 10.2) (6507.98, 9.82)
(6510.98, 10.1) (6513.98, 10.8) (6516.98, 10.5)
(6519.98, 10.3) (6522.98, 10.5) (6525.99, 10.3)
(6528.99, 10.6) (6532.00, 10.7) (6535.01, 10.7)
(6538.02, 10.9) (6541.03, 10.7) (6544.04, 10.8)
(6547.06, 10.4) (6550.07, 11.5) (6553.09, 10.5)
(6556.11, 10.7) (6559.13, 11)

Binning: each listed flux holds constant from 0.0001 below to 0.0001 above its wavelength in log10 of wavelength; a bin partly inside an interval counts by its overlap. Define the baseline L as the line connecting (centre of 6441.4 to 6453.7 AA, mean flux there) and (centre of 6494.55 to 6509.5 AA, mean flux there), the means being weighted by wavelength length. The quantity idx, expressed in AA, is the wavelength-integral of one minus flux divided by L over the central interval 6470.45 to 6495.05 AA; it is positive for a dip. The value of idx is -1.12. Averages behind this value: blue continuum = 9.76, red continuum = 9.64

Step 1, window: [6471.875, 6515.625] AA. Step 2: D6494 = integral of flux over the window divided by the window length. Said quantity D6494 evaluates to 10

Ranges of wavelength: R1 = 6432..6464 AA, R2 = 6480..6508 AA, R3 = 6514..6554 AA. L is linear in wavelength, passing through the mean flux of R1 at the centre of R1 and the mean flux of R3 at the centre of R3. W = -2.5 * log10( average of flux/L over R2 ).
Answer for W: 0.04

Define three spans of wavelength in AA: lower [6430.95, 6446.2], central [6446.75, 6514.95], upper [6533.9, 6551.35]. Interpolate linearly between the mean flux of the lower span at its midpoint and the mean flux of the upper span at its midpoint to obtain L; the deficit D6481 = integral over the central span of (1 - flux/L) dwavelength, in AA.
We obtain 1.9 AA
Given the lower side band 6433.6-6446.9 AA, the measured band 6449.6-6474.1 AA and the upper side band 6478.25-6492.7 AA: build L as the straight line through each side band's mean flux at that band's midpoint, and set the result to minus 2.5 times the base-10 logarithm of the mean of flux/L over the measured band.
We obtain 0.02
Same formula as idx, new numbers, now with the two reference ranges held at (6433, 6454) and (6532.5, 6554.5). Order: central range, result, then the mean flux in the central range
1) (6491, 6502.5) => 1.0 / 9.39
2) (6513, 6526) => 0.1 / 10.5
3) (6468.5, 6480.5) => 0.1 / 9.97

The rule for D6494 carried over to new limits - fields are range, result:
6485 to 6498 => 9.91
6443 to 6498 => 9.97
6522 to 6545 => 10.7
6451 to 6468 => 10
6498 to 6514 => 9.96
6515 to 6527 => 10.4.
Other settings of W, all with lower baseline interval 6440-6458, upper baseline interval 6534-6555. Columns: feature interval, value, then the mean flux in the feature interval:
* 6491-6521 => 0.05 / 9.93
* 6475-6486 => -0.01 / 10.3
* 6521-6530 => 0.02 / 10.5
